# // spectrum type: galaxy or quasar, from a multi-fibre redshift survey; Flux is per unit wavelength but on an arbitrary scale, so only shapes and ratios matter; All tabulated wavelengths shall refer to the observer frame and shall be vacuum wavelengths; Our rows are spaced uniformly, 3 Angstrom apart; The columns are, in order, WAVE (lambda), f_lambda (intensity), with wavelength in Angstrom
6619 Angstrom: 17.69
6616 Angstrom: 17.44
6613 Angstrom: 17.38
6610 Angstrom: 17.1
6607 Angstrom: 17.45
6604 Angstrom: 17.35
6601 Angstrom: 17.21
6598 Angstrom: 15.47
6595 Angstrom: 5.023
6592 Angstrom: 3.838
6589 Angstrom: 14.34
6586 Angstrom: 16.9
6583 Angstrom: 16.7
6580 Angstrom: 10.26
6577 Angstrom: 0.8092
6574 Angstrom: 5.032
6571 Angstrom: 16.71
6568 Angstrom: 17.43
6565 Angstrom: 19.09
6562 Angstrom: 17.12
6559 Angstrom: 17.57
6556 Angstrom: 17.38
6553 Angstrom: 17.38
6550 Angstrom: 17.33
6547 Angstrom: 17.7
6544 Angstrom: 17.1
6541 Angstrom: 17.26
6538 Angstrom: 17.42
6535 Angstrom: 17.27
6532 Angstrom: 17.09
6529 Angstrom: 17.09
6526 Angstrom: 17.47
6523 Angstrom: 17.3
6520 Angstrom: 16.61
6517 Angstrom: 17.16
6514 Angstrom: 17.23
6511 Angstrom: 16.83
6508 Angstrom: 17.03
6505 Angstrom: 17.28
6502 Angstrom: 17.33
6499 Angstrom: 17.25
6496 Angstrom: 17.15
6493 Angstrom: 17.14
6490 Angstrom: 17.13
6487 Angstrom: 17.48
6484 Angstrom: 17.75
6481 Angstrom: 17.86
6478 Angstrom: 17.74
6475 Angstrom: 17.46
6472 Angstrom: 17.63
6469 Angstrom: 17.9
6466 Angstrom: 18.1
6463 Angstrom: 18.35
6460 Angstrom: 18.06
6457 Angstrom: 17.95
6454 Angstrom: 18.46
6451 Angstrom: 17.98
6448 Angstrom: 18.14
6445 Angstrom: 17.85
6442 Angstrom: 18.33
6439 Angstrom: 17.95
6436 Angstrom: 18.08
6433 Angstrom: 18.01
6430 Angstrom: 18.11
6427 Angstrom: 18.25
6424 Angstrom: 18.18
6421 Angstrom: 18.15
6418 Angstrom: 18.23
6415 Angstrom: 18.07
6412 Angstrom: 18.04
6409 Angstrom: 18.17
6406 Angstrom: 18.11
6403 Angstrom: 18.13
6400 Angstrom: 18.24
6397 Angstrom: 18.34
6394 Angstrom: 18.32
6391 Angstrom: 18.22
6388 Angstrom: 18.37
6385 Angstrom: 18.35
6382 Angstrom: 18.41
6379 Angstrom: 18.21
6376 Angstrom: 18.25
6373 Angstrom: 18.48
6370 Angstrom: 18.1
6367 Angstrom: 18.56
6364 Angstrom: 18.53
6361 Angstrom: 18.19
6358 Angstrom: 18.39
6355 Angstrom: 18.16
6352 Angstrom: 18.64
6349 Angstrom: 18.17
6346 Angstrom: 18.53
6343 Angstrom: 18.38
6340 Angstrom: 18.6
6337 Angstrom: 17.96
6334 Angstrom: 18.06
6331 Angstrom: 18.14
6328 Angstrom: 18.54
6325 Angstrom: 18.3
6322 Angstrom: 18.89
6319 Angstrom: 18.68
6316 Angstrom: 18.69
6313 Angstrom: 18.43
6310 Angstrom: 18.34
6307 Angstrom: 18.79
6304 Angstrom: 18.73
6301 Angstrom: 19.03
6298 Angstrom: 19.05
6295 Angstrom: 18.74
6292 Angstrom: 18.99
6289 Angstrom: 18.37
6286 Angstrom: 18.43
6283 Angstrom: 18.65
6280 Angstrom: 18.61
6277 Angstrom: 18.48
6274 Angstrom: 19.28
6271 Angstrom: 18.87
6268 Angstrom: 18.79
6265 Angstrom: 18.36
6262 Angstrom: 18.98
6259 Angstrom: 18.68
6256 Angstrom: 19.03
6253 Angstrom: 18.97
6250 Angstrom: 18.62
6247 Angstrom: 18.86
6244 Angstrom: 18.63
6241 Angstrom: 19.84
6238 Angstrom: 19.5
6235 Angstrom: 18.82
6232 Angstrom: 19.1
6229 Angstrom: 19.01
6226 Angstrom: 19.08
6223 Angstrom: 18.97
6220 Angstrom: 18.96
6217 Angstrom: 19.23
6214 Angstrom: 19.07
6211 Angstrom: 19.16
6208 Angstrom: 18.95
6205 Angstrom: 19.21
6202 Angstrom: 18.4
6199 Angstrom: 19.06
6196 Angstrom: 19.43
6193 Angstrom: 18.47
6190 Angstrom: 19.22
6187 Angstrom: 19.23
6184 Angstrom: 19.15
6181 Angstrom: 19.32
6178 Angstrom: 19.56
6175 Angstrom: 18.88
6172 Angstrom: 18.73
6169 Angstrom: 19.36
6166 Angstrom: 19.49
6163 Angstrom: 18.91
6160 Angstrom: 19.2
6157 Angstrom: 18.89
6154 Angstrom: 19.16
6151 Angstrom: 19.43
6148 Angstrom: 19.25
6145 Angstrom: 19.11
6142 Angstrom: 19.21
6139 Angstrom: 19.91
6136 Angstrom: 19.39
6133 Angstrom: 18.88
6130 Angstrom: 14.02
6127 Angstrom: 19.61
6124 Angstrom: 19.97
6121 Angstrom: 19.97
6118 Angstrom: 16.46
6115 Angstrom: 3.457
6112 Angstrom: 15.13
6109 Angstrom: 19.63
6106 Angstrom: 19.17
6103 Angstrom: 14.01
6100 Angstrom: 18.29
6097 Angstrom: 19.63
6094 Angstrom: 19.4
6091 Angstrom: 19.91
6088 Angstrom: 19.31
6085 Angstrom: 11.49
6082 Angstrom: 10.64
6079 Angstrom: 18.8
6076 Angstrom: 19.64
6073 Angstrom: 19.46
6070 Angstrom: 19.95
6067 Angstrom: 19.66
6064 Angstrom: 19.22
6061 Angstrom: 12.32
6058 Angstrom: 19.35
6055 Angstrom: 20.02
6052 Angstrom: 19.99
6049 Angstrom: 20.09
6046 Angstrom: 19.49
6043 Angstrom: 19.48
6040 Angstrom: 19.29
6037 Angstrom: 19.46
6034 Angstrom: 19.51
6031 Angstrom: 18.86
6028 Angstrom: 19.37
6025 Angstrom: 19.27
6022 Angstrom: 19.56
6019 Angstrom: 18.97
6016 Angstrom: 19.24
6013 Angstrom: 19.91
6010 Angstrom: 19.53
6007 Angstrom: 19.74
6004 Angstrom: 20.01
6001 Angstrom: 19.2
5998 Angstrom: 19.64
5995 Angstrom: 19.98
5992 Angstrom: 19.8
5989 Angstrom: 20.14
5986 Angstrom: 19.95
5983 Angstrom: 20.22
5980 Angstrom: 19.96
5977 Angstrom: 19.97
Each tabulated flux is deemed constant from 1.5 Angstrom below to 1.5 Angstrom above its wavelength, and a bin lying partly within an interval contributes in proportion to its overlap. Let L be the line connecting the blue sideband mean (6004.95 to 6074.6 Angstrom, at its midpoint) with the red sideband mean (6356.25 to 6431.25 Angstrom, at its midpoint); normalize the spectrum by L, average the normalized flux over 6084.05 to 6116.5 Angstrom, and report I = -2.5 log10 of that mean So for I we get 0.16 mag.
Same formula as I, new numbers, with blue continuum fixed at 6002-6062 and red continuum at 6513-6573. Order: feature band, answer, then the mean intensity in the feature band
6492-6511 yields 0.014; 17.2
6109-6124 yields 0.253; 15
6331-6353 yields -0.018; 18.3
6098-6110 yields 0.069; 17.8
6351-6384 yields -0.026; 18.4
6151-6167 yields -0.024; 19.1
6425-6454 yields -0.028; 18.1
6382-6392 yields -0.029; 18.3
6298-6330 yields -0.031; 18.7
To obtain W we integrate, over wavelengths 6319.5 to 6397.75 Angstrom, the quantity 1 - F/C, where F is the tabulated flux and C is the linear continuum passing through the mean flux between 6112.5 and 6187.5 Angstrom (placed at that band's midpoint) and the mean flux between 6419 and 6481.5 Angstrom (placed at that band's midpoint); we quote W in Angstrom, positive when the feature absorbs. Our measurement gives -1.1 Angstrom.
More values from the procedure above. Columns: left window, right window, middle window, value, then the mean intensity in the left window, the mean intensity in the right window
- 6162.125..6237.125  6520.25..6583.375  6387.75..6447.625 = -4.25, 19.1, 15.6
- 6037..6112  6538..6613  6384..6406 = -3.19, 18.2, 14.7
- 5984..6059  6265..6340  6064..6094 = 2.45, 19.6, 18.6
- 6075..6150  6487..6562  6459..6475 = -0.65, 17.4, 17.2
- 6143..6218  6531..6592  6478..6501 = -2.26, 19.1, 15.1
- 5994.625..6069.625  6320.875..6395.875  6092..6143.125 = 4.25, 19.2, 18.3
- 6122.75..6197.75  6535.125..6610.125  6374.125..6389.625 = -1.51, 19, 14.7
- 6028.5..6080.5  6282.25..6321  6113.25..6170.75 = 2.65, 19.1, 18.7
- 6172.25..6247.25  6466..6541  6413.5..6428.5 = -0.30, 19.1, 17.3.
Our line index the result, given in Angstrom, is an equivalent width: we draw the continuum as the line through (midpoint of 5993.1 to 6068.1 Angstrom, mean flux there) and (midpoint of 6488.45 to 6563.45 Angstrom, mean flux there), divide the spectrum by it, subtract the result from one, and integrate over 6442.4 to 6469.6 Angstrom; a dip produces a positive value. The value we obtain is -0.9 Angstrom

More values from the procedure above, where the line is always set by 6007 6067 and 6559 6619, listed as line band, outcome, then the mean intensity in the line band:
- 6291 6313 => -2.78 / 18.8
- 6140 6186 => -3.13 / 19.2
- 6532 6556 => -4.83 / 17.3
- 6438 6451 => -2.29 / 18.1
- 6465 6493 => -4.85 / 17.6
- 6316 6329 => -1.68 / 18.6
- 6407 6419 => -1.90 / 18.1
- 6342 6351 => -1.17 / 18.4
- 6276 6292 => -1.63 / 18.6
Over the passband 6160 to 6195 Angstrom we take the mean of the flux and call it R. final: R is 19.1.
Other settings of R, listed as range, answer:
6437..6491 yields 17.9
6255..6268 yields 18.8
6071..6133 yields 17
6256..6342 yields 18.6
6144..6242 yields 19.1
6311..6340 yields 18.4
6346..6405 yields 18.3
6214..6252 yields 19.1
